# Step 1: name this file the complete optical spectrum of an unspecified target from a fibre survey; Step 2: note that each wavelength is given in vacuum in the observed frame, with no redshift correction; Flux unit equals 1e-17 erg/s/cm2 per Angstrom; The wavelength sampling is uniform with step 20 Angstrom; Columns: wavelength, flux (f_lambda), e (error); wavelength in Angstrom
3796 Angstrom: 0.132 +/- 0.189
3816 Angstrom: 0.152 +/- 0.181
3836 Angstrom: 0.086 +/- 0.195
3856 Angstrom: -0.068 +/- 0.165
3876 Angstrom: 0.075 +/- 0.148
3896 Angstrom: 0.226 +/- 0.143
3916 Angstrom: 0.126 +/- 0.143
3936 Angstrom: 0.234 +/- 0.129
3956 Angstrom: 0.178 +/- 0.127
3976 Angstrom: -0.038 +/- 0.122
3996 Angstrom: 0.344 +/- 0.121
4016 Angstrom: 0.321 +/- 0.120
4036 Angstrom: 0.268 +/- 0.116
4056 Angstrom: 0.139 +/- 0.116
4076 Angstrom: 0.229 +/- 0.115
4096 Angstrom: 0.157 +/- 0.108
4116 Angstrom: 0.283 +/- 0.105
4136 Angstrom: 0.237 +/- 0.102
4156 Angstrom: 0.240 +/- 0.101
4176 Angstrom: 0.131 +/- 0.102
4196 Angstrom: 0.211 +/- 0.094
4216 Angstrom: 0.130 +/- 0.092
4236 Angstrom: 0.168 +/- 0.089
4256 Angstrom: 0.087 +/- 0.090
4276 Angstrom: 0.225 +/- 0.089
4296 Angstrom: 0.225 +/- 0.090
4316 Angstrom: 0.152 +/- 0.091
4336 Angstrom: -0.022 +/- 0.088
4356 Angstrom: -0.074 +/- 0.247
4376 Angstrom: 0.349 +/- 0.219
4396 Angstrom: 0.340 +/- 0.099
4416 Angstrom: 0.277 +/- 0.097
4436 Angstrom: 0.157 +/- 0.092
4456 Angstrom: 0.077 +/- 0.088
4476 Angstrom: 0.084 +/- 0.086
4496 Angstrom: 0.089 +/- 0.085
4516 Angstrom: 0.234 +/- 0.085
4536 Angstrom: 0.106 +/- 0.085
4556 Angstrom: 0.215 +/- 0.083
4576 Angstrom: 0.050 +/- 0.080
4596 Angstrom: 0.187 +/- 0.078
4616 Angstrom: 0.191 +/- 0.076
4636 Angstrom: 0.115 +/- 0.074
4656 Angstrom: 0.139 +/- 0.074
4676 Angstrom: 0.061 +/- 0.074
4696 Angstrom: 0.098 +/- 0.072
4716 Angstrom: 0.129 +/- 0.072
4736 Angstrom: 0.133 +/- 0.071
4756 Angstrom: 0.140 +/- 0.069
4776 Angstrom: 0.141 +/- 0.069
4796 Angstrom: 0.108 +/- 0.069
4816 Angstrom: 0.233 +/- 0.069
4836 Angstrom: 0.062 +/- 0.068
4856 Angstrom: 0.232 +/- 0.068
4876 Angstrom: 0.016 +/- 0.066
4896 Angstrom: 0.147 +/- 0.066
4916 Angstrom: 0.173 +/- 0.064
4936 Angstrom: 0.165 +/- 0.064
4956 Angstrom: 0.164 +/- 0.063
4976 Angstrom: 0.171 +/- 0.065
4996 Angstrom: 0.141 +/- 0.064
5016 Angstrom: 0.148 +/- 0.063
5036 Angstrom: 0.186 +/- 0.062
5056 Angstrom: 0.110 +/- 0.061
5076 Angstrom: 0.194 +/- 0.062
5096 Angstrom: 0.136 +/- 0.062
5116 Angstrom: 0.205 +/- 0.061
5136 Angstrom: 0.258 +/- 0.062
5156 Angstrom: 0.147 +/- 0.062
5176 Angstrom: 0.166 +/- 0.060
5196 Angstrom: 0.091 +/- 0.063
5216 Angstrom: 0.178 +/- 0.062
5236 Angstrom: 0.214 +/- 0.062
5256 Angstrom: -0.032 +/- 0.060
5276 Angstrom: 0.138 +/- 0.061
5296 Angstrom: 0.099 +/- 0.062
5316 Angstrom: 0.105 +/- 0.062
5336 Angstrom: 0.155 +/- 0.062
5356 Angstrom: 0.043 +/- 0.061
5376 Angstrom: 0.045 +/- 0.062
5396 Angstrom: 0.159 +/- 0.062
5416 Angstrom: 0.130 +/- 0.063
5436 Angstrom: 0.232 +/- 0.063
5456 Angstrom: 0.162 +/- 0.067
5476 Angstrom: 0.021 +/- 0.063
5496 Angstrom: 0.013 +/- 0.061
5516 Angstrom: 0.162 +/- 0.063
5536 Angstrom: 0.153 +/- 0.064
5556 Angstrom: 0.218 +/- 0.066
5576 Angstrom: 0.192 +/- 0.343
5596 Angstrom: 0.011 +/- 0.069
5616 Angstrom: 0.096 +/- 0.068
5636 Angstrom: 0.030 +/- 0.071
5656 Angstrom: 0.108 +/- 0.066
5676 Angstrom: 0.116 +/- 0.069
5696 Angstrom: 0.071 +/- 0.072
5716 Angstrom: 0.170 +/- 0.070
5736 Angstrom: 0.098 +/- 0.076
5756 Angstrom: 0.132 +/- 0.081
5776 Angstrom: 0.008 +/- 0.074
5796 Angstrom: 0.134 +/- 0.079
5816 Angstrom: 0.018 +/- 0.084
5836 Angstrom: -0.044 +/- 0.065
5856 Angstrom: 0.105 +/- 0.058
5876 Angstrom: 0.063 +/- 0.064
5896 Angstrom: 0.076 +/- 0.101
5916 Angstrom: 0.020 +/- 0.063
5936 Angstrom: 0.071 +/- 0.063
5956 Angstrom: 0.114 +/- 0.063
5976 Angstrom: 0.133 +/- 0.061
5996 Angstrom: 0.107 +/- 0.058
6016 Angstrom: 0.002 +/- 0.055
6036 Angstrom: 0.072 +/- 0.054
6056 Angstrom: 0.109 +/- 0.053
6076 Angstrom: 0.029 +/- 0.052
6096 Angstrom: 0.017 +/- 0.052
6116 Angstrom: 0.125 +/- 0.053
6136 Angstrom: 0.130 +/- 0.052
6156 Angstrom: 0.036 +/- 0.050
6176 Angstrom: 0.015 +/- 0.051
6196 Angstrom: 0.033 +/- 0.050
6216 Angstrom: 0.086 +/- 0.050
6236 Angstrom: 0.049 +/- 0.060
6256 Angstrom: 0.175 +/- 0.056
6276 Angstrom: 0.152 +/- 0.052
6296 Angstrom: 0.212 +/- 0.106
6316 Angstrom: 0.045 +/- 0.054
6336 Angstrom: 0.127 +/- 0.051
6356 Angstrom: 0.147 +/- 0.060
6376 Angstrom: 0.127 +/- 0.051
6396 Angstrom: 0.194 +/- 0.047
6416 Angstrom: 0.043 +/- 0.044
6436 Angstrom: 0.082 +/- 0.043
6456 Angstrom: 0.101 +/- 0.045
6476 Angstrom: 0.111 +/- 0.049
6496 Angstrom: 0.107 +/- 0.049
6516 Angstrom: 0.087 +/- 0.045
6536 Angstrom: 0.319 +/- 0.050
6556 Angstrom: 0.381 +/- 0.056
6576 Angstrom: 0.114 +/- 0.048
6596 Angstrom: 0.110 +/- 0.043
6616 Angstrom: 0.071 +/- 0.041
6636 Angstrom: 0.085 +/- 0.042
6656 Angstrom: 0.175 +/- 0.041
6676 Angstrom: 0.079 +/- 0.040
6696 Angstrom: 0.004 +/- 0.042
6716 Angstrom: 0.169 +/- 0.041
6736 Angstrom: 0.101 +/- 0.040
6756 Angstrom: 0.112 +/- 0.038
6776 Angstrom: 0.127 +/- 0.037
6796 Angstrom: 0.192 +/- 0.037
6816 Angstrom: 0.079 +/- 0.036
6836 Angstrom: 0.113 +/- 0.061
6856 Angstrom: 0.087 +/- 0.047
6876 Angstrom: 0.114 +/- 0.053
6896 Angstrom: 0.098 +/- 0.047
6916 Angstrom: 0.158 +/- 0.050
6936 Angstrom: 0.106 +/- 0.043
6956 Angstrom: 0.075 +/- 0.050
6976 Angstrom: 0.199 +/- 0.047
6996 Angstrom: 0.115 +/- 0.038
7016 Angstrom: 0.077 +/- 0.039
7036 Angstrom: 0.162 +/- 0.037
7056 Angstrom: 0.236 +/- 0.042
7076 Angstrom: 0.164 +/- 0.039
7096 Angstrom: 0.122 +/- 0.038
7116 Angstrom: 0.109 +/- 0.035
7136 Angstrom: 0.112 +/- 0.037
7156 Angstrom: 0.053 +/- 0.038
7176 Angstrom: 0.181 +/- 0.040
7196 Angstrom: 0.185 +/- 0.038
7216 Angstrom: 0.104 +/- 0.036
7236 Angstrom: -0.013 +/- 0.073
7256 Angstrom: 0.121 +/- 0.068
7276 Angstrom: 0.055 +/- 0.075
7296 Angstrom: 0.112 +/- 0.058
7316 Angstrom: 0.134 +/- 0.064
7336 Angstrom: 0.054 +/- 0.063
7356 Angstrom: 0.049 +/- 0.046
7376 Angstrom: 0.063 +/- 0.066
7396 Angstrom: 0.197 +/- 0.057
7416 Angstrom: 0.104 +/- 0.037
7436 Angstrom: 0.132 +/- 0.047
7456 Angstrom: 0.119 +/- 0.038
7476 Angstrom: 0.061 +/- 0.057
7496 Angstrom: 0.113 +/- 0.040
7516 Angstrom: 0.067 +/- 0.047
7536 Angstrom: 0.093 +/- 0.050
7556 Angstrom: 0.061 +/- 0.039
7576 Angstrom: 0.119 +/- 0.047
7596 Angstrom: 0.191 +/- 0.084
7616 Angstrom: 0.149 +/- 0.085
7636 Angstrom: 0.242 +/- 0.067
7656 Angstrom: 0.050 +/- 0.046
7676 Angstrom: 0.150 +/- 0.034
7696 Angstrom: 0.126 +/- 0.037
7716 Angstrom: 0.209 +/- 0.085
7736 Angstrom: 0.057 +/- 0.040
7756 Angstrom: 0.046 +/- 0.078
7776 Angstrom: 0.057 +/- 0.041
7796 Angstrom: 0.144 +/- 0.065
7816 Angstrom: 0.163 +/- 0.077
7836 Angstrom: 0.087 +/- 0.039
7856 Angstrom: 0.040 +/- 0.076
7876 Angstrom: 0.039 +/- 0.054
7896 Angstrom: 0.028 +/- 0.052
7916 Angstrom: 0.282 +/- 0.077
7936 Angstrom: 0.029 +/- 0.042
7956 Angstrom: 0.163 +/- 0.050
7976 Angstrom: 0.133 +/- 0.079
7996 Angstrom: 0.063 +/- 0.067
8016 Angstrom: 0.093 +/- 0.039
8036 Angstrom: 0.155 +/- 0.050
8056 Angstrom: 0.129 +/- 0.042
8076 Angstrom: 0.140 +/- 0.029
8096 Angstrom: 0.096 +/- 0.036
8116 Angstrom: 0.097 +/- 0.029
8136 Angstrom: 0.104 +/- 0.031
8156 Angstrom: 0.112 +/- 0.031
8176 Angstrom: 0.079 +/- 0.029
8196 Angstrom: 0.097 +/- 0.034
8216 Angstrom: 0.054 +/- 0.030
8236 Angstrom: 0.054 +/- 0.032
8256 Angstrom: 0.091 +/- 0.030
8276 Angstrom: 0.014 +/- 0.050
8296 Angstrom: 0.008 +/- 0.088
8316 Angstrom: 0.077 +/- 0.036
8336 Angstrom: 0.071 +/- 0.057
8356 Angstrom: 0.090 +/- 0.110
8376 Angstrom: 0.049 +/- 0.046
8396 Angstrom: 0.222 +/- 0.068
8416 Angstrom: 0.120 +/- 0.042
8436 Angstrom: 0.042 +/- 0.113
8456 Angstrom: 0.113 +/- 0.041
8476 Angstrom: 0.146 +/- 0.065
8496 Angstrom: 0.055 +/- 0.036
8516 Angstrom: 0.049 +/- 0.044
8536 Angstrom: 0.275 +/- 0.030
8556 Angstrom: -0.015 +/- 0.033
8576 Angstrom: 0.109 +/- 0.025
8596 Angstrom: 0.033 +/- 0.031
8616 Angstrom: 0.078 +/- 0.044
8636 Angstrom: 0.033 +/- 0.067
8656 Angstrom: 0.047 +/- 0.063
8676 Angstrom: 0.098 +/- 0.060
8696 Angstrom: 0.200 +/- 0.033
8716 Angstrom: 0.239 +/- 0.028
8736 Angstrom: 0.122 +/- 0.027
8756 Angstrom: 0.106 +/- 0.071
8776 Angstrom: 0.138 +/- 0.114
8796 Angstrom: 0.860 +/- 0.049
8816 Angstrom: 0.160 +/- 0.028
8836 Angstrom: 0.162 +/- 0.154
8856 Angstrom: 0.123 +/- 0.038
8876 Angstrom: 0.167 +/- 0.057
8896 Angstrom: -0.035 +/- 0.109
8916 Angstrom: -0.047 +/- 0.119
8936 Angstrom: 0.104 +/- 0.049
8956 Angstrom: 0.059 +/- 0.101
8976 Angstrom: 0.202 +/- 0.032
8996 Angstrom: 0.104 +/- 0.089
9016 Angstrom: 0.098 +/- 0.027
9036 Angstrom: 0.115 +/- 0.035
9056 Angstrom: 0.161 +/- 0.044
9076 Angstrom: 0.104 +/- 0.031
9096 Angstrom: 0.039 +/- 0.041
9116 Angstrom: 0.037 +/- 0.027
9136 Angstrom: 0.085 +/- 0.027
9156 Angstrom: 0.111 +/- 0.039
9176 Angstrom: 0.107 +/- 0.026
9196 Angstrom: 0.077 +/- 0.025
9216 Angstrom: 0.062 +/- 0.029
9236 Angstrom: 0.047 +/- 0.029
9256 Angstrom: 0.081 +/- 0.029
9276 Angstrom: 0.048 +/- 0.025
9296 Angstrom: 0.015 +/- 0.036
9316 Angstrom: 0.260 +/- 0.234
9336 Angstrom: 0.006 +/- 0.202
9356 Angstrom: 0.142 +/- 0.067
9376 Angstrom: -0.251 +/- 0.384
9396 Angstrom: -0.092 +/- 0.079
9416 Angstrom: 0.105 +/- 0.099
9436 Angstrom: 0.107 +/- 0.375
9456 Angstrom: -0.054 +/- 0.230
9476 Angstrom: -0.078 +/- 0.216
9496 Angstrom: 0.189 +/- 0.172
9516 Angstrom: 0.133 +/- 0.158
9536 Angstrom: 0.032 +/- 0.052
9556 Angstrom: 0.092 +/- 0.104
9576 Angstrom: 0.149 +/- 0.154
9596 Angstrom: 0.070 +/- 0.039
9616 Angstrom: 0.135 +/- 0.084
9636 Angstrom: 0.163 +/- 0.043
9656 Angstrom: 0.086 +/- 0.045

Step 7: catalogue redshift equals 0.76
